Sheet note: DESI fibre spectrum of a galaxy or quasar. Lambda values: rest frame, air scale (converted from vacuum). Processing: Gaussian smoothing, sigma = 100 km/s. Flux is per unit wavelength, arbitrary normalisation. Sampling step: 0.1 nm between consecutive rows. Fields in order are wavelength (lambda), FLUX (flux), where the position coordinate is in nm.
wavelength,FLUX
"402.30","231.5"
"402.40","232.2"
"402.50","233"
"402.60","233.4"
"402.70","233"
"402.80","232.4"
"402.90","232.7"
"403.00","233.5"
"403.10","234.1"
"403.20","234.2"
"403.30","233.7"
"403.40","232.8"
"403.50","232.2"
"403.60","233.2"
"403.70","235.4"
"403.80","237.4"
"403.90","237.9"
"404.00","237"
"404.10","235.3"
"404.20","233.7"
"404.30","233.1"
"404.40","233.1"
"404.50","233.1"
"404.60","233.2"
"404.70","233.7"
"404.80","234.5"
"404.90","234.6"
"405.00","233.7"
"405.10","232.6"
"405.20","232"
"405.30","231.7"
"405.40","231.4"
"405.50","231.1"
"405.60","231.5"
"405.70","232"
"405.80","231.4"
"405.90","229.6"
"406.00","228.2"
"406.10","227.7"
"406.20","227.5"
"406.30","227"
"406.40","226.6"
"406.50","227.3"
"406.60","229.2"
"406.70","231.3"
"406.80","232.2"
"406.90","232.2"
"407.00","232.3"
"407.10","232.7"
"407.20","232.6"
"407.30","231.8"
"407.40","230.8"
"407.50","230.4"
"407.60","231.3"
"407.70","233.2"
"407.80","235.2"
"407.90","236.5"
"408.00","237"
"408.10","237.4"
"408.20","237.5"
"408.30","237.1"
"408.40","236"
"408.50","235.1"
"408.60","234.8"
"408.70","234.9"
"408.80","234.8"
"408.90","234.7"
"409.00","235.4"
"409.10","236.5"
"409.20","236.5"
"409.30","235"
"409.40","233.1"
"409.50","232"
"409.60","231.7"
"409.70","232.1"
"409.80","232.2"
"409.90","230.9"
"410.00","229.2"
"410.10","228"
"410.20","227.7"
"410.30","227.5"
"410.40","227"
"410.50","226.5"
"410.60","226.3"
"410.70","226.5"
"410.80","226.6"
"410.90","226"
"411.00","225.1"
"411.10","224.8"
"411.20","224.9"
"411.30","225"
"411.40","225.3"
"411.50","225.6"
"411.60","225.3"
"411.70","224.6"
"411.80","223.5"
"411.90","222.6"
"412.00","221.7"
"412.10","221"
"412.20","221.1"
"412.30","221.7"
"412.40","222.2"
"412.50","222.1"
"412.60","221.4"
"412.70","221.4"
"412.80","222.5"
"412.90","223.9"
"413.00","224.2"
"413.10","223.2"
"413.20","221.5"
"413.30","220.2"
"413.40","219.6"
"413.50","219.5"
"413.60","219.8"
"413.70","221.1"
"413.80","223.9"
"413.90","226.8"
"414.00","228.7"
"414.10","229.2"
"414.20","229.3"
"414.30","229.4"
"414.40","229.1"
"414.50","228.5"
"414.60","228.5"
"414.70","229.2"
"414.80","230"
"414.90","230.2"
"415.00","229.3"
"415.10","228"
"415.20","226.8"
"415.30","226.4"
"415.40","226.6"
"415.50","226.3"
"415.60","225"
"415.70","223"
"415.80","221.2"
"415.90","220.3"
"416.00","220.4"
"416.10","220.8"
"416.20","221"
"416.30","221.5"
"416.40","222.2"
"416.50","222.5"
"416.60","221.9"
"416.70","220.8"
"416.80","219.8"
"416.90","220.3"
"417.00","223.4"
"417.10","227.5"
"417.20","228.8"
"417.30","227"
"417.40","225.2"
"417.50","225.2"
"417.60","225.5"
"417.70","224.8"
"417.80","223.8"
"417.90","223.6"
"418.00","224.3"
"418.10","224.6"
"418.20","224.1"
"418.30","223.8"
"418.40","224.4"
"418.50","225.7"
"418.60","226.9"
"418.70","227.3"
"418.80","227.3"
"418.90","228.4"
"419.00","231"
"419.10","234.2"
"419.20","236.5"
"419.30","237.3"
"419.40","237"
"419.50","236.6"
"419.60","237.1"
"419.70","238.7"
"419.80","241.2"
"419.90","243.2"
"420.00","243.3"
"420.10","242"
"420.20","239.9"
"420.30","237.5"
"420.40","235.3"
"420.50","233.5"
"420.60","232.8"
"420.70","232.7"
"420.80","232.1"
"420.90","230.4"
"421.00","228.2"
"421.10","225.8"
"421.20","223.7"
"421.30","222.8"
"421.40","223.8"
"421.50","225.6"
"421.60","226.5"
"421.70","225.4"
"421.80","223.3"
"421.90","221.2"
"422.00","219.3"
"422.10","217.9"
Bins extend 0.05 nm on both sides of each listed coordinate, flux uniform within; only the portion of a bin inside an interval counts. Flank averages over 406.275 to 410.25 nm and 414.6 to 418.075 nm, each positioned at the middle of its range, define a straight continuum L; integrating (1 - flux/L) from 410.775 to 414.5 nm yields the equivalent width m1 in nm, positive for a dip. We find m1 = 0.07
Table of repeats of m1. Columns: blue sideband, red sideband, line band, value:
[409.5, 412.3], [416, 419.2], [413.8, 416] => -0.02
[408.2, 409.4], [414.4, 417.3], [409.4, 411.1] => 0.04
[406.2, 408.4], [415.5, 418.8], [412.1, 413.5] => 0.04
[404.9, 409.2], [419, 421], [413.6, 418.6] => 0.22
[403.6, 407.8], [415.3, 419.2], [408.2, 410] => -0.03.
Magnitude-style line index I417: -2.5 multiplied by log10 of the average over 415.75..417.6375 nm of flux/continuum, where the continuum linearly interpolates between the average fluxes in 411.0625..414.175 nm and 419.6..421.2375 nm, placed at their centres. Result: 0.03 mag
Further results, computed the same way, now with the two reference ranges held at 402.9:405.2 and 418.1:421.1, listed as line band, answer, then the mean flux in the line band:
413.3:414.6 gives 0.04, 225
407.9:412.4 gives 0.02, 230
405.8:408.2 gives 0.01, 231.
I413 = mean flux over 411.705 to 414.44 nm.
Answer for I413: 223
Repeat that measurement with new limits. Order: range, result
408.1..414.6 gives 227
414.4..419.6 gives 226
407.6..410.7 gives 233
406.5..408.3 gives 233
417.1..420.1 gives 230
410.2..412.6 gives 224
